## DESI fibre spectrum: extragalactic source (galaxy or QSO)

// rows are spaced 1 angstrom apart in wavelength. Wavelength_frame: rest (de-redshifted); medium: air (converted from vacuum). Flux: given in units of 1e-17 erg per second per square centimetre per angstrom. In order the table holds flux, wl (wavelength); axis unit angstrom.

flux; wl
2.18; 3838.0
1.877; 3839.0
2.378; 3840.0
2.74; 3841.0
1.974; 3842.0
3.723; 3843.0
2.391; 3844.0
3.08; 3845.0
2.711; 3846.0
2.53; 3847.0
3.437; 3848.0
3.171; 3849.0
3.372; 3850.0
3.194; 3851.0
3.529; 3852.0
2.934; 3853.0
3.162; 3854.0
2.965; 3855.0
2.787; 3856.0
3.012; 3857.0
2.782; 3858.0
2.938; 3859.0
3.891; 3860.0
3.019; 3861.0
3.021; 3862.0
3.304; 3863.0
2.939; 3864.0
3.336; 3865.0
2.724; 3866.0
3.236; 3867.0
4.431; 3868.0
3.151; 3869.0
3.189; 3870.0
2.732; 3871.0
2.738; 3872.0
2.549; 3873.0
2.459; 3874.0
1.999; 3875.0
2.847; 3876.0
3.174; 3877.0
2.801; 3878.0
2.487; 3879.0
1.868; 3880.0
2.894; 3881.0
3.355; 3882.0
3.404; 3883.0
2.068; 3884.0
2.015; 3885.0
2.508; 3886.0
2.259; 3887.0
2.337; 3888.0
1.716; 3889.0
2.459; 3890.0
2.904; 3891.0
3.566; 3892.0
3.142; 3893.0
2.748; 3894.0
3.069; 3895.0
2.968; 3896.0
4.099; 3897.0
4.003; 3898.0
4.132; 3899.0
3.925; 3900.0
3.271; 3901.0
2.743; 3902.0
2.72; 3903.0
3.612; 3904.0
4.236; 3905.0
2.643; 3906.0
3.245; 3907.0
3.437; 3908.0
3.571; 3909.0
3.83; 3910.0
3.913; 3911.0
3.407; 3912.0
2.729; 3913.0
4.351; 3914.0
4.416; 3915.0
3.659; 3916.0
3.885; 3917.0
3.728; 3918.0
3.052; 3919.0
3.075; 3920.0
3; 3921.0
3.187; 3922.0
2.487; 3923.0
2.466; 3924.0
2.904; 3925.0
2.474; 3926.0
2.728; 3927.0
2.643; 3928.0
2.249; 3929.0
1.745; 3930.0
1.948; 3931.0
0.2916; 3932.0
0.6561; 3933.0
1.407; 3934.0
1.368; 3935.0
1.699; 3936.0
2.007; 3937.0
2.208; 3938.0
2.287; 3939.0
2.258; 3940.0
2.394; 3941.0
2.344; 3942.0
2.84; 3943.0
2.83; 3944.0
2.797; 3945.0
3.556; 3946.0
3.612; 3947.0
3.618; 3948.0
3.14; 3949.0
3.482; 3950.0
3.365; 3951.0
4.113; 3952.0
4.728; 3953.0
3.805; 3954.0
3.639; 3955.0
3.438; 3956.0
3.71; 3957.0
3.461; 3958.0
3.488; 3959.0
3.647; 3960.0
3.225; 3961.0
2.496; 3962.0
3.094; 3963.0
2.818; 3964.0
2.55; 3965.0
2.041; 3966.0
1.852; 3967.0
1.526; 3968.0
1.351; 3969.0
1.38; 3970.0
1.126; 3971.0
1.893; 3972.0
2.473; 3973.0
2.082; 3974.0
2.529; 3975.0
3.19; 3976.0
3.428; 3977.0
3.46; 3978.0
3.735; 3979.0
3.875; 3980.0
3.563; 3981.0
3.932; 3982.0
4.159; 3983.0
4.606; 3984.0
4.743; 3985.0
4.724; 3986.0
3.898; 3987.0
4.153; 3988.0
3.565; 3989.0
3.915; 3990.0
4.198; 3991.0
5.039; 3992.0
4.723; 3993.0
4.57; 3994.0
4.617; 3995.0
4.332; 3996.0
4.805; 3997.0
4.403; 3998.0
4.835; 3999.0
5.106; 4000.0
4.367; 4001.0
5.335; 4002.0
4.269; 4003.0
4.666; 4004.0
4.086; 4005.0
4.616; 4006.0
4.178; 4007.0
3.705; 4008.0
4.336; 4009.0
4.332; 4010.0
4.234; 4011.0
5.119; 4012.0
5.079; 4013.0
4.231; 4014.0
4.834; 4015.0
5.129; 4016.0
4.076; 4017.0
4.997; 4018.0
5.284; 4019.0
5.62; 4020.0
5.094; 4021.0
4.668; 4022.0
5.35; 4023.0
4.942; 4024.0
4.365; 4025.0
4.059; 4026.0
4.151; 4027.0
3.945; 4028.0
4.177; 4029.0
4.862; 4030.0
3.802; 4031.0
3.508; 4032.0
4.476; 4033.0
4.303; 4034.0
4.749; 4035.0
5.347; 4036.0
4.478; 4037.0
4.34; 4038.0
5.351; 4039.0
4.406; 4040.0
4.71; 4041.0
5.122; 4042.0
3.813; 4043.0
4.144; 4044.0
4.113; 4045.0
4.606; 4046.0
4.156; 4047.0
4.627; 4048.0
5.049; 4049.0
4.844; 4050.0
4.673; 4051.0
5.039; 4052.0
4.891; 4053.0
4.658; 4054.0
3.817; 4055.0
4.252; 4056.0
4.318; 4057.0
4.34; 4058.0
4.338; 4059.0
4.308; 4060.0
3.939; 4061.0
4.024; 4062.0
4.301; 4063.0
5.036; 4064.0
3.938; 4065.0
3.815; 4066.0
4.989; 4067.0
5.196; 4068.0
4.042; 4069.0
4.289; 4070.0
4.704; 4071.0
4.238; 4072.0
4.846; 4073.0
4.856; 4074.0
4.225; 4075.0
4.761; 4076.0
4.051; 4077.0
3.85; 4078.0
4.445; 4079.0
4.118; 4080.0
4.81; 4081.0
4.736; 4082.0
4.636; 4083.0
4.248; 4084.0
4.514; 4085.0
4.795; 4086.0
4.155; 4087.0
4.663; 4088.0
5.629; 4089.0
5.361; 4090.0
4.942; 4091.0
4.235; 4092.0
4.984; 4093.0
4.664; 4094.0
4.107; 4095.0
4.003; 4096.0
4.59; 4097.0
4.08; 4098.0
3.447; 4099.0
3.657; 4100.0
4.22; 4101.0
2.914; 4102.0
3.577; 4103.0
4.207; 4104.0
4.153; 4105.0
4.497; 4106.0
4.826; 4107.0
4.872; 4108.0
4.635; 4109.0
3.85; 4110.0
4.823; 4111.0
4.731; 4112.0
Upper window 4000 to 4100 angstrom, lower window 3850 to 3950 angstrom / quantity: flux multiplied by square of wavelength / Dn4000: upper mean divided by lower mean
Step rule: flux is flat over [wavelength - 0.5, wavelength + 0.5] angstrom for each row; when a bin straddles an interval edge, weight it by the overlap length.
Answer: 1.7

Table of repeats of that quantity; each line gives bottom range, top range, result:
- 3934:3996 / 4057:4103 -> 1.46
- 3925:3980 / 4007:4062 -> 1.78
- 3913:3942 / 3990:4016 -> 1.88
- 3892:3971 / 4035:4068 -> 1.63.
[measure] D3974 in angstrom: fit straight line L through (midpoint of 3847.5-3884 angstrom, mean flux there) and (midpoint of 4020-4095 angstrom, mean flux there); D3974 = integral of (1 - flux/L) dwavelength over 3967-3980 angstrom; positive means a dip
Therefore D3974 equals 5.0 angstrom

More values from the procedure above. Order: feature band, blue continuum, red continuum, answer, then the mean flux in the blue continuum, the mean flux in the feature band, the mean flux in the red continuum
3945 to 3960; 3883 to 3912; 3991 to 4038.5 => 0.7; 3.12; 3.63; 4.58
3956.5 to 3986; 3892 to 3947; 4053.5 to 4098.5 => 3.9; 2.91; 2.98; 4.46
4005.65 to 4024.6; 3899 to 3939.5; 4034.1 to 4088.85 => -3.6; 2.85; 4.73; 4.5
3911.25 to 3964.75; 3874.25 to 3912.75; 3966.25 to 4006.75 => 7.2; 3.03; 2.91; 3.72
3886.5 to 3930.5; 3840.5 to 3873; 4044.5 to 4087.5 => 3.2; 3.06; 3.15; 4.46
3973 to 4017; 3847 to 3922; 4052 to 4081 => -3.6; 3.12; 4.23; 4.4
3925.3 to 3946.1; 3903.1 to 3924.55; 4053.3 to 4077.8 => 8.5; 3.41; 2.11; 4.38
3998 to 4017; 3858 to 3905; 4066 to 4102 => -3.2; 2.98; 4.56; 4.46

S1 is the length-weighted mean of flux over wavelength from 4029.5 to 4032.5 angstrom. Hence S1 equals 4.06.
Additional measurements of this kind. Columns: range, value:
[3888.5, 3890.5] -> 2.09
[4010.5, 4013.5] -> 4.81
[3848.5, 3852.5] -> 3.32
